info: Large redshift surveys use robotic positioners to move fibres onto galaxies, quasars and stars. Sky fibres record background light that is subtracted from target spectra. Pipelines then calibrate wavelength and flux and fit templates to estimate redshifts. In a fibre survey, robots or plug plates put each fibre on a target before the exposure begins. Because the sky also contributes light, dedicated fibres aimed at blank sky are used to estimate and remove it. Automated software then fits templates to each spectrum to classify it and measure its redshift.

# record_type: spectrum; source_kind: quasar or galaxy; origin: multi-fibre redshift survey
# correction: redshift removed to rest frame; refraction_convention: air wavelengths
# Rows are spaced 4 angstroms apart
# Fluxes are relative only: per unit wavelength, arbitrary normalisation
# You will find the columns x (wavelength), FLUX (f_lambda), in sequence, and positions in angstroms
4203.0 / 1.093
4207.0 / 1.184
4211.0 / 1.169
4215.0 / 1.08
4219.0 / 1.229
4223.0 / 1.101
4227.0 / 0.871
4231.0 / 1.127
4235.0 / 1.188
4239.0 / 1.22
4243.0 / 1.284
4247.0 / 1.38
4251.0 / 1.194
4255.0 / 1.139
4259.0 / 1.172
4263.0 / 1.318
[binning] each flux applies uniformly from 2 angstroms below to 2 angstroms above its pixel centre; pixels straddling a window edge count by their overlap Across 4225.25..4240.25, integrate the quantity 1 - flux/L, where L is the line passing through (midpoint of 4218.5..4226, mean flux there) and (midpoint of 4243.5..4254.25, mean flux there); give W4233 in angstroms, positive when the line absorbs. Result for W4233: 0.99 angstroms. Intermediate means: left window 1.11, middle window 1.1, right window 1.27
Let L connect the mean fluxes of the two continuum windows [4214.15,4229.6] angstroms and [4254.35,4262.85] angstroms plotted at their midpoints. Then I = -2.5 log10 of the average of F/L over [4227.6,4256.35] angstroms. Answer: -0.06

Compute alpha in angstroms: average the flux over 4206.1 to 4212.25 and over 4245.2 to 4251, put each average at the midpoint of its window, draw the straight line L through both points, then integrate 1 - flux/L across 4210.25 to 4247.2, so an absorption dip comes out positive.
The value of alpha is 2.75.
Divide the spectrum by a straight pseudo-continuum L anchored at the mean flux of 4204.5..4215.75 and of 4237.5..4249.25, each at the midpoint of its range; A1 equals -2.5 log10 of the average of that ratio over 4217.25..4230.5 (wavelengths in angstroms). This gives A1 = 0.131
